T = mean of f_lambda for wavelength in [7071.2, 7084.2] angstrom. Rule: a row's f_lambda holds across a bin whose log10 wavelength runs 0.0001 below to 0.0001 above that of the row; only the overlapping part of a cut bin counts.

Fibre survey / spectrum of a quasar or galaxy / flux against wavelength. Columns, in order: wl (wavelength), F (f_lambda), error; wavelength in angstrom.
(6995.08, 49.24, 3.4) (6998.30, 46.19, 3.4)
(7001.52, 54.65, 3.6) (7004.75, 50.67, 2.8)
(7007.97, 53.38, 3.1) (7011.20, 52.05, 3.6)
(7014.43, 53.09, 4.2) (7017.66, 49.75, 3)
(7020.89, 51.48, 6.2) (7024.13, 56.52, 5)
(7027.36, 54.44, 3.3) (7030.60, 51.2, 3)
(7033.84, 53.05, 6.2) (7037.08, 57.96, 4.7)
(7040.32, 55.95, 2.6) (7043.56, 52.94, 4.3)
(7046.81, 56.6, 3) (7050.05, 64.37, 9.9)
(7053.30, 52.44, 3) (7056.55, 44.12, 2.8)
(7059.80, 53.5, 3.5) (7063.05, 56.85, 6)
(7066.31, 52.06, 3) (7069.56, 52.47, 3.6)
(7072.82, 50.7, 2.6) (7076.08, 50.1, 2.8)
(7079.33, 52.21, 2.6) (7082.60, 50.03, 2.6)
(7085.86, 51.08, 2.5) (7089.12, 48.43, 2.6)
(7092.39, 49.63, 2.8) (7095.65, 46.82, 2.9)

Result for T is 50.8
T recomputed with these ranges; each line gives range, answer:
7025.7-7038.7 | 54.2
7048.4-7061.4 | 53.6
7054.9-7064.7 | 51.5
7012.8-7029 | 53.1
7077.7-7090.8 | 50.4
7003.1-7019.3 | 51.8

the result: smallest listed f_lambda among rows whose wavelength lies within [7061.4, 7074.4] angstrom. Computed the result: 50.7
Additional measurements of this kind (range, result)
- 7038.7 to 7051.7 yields 52.94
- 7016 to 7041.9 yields 49.75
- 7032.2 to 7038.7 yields 53.05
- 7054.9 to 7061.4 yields 44.12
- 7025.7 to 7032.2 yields 51.2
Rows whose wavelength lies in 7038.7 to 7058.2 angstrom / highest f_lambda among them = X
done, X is 64.37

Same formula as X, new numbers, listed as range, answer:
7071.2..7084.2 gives 52.21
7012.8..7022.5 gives 53.09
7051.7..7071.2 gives 56.85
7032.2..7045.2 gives 57.96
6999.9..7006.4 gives 54.65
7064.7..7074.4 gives 52.47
